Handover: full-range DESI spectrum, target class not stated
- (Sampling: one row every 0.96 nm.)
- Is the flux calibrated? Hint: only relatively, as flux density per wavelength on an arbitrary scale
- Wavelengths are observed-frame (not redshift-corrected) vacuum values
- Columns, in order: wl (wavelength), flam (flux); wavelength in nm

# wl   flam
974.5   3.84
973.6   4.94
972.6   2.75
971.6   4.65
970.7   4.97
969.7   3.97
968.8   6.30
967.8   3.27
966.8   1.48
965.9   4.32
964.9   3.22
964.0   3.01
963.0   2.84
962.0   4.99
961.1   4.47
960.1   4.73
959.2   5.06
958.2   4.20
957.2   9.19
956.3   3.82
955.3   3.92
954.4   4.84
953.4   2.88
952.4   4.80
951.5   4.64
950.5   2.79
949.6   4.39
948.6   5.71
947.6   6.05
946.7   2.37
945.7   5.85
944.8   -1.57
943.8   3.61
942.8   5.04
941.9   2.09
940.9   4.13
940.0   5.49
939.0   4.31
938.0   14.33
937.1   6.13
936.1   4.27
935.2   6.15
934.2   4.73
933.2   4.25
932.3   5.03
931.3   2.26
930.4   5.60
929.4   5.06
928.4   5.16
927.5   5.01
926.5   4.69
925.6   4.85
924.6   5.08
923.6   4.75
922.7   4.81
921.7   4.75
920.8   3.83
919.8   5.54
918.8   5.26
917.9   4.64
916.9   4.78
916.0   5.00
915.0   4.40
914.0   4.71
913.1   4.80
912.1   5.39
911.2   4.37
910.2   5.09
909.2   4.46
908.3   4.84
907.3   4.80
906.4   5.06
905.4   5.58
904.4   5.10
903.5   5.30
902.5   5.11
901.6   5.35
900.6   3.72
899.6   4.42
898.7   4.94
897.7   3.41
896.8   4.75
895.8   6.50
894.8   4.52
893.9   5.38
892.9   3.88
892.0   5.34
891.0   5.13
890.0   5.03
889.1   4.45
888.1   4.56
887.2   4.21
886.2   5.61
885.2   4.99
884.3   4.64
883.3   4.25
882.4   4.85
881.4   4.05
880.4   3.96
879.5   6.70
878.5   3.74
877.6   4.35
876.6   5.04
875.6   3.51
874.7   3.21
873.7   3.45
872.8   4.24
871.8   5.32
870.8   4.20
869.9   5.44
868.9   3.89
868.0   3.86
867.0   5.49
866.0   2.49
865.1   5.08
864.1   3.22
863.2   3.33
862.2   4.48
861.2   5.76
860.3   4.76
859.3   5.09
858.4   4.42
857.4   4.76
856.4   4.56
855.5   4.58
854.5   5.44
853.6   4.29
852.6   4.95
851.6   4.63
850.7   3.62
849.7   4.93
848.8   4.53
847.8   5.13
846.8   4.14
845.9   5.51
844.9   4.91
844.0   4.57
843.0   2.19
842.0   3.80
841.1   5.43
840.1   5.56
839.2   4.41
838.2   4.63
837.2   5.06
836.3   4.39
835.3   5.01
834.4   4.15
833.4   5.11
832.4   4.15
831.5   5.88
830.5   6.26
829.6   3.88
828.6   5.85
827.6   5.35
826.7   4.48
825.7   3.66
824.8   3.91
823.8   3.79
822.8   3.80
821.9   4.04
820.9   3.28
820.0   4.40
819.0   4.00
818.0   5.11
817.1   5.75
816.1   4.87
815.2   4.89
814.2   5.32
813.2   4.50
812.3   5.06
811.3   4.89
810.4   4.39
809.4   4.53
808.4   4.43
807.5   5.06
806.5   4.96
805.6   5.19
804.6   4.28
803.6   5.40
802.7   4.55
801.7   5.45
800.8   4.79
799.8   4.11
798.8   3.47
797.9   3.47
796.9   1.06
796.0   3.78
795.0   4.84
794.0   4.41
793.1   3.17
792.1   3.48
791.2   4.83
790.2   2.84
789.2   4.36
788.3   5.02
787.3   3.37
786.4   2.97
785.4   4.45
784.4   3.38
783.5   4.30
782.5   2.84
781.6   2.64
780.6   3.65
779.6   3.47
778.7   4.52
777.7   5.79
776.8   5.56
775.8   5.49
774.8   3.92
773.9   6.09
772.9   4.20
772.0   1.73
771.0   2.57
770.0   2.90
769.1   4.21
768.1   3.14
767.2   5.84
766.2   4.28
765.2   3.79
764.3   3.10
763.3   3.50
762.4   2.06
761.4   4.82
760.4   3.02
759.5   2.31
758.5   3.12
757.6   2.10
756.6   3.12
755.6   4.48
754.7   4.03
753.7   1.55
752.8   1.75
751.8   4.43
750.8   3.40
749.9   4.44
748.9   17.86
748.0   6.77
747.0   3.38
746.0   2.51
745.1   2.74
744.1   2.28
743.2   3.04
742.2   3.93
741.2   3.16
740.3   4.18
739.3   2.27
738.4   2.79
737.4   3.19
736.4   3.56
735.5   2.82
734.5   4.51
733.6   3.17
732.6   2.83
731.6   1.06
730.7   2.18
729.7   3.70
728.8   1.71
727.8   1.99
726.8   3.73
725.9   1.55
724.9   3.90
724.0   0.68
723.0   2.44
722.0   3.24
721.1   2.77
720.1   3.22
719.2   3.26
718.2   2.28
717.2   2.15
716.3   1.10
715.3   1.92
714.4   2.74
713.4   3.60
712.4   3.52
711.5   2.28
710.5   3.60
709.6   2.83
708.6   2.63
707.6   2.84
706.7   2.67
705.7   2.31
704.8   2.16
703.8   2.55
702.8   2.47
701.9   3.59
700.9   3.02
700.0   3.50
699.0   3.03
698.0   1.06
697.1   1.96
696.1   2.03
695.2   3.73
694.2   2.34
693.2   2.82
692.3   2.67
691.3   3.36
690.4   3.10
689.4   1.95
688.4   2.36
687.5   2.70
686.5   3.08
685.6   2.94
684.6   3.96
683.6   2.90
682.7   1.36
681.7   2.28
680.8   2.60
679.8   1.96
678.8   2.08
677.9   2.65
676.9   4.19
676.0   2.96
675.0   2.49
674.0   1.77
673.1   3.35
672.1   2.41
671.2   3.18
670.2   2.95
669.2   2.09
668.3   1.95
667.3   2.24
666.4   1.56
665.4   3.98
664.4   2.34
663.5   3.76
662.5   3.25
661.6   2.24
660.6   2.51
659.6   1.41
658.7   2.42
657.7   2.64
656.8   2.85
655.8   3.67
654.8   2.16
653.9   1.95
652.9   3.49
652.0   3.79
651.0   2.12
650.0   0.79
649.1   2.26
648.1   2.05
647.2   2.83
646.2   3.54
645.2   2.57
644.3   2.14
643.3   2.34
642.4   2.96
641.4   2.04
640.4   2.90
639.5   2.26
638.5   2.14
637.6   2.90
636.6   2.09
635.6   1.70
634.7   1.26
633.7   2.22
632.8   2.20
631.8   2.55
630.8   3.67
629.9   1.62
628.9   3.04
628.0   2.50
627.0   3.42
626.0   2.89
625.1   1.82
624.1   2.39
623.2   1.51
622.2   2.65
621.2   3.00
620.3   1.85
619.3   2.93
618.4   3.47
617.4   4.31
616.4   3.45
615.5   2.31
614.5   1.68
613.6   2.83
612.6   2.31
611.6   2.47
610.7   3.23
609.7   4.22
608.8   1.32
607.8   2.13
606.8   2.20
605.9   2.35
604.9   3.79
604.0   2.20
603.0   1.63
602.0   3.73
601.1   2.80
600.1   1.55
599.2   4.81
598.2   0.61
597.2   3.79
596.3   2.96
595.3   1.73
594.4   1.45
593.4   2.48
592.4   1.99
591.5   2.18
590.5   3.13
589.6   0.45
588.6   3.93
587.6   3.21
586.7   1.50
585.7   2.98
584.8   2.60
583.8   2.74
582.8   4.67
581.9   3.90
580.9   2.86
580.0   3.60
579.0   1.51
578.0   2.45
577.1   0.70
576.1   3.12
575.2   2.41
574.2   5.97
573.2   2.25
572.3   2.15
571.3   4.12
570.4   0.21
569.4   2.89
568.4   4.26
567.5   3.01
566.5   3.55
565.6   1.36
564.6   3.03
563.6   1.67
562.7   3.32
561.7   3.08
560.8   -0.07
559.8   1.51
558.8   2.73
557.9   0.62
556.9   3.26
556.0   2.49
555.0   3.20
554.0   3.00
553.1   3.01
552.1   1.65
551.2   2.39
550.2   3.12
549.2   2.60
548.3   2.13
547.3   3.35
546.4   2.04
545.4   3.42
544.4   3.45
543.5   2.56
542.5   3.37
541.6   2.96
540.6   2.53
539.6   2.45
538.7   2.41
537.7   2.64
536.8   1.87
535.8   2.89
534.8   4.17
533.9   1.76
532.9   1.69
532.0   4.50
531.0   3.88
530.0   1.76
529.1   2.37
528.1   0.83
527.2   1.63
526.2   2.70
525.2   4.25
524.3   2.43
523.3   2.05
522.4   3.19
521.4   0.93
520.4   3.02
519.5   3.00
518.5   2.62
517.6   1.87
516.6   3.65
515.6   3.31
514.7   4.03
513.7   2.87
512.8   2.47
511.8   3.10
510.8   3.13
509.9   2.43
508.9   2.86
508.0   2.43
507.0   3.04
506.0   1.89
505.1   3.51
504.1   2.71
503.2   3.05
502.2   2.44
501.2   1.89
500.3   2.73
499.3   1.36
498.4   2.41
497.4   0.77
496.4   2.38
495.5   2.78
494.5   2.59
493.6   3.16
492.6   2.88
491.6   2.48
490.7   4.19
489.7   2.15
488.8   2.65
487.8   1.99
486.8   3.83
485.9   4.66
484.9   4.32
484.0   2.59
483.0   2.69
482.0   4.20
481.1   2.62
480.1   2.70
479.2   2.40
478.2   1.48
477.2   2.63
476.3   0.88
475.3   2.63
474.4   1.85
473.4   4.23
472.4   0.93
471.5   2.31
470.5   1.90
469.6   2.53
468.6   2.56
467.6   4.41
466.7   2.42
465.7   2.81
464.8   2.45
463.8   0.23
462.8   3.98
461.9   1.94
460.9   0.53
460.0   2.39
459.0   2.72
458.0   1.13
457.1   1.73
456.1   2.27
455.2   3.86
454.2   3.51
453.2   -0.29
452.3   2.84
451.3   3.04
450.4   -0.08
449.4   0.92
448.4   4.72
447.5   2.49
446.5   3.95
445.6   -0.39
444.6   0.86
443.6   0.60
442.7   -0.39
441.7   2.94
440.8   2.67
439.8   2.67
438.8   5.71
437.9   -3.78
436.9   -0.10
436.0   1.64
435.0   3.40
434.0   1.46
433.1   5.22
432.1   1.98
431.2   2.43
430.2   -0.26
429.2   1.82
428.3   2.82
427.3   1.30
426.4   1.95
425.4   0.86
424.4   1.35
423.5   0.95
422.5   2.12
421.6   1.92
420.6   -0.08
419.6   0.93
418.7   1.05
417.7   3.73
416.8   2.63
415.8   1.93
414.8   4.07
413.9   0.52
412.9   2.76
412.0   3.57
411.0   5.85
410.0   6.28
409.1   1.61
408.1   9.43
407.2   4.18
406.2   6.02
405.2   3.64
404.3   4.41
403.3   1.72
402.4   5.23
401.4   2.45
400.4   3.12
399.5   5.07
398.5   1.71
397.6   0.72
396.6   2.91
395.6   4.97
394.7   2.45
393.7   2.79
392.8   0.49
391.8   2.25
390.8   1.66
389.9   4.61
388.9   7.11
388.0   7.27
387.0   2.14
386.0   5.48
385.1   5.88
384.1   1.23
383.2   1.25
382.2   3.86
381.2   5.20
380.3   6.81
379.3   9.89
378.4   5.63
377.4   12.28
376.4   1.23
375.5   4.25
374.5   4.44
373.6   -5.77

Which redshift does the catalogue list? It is 1.01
